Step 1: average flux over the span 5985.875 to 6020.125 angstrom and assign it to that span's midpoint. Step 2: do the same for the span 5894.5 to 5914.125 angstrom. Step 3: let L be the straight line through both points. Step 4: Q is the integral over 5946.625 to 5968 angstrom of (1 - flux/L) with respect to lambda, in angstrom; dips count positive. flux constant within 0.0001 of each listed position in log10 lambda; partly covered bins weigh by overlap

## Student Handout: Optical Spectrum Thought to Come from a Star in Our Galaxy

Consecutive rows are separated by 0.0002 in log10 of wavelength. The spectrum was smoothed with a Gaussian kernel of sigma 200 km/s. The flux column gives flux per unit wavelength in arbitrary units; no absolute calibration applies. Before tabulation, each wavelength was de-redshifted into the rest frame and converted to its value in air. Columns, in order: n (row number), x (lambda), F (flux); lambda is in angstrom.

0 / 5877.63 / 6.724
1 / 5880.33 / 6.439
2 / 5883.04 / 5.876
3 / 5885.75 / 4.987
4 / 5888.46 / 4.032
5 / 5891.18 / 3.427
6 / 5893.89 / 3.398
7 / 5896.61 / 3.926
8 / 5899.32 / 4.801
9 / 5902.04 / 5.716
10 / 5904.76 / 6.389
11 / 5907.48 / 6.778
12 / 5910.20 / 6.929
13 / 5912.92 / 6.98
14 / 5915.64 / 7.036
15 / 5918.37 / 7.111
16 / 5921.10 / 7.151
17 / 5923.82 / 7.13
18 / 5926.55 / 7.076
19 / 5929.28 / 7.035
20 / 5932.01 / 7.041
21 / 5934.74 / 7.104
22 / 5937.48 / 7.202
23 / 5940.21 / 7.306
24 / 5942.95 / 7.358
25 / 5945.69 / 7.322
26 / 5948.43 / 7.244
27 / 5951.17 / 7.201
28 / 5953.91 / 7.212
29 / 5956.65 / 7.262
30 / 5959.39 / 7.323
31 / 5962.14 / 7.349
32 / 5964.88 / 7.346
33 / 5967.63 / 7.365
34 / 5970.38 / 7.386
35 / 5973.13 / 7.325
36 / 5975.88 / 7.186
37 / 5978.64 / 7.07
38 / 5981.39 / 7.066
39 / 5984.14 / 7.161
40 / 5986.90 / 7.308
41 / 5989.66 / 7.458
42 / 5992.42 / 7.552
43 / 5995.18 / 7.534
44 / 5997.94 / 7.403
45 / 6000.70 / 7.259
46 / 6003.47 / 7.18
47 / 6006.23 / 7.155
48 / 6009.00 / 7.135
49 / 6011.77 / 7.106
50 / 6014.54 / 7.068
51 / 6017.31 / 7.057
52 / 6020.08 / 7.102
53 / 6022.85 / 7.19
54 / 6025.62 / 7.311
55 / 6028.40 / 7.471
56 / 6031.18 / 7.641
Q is -2.2 angstrom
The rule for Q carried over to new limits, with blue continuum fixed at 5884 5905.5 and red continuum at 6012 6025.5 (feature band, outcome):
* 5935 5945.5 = -3.38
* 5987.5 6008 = -2.05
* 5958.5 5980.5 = -4.27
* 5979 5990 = -1.36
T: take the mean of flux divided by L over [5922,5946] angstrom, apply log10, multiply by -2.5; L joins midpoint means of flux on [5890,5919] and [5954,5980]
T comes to -0.12 mag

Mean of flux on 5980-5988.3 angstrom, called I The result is 7.18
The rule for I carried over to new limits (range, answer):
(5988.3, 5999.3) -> 7.49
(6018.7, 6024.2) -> 7.15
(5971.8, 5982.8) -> 7.16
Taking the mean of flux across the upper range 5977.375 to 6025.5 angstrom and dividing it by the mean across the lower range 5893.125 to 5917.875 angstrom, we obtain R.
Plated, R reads 1.2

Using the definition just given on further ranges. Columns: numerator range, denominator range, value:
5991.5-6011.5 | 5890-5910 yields 1.45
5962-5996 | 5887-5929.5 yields 1.24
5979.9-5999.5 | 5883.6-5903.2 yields 1.68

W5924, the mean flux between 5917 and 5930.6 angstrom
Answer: 7.1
